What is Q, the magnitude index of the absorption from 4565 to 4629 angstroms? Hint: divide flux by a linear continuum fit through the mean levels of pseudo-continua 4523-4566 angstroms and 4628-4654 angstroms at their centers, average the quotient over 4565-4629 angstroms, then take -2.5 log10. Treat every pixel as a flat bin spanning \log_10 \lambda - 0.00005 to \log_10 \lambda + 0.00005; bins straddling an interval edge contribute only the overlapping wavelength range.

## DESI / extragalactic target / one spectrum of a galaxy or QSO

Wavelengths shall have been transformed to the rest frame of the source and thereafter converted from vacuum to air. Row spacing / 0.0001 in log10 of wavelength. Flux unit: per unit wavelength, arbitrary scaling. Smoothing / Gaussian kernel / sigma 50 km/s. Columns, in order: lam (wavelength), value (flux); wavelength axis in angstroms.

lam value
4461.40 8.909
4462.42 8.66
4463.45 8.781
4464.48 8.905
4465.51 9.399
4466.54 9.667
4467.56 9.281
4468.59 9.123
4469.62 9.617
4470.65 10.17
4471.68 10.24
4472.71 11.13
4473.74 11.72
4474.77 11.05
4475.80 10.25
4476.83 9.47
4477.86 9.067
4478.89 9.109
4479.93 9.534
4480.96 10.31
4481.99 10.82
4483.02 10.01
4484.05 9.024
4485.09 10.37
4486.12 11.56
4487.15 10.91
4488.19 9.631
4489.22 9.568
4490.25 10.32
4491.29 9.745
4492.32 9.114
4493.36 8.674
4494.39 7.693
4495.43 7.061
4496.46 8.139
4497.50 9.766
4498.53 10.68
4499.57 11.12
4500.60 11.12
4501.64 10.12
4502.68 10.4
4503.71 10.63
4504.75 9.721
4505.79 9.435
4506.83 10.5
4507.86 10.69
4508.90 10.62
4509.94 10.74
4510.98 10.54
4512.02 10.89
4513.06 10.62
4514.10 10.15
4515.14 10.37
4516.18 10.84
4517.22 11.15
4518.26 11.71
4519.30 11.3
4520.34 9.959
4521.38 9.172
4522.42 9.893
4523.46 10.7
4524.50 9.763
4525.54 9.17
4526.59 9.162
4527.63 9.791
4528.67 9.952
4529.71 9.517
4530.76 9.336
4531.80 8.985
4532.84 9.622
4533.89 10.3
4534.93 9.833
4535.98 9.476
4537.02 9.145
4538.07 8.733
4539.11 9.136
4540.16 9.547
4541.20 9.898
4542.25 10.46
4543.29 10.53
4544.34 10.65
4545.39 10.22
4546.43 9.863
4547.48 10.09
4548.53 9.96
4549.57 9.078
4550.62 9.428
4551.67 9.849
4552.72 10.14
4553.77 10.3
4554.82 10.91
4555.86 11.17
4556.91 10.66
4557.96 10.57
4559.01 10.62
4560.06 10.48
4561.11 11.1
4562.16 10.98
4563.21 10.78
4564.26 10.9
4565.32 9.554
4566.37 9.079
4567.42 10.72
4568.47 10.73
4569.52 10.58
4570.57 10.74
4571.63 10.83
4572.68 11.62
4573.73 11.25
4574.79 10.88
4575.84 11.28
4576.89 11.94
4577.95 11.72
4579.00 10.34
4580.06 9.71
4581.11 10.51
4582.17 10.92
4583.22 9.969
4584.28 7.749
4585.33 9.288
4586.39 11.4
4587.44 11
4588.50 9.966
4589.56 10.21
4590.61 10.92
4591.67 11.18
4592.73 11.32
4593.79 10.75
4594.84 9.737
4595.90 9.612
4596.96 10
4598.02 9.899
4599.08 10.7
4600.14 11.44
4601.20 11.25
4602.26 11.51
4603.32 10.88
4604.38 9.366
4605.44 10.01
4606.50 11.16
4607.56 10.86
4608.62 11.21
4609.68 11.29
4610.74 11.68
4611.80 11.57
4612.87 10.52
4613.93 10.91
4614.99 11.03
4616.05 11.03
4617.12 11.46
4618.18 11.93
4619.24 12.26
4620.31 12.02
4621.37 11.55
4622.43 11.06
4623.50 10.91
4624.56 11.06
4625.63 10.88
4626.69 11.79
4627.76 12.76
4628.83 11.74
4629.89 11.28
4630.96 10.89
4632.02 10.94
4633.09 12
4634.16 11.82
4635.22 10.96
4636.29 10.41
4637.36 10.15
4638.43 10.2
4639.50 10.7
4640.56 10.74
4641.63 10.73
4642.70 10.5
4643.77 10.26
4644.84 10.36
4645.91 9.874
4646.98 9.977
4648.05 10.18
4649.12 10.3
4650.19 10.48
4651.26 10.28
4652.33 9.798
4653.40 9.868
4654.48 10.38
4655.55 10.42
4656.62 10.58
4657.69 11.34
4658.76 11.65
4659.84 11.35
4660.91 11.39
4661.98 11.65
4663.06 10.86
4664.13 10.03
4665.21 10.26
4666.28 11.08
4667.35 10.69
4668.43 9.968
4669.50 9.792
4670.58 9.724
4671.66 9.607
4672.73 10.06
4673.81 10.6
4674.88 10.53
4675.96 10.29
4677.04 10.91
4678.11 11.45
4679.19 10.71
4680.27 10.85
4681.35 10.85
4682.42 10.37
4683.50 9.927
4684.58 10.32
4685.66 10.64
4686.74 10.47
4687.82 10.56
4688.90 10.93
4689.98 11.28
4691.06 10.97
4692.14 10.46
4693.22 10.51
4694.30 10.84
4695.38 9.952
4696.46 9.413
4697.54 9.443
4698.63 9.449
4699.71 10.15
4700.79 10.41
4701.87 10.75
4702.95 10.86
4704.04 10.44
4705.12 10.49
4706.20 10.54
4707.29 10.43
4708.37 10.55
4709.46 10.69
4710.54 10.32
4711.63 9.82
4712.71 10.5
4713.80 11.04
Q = -0.051 mag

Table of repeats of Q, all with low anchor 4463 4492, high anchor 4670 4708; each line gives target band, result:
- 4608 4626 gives -0.11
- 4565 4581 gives -0.06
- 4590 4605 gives -0.04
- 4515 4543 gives 0.02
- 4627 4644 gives -0.07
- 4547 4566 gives -0.02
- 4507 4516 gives -0.06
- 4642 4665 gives -0.02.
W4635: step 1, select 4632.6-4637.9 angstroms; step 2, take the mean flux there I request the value 11.1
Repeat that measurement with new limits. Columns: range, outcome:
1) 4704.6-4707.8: 10.5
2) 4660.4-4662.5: 11.5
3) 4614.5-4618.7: 11.4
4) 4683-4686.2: 10.3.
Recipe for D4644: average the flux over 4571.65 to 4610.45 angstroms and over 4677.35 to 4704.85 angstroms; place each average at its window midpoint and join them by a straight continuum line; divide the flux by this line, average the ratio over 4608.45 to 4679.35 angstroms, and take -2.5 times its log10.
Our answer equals -0.029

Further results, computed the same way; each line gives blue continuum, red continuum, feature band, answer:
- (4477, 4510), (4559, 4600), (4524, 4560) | 0.04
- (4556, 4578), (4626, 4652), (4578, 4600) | 0.05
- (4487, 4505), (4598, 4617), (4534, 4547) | 0.04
